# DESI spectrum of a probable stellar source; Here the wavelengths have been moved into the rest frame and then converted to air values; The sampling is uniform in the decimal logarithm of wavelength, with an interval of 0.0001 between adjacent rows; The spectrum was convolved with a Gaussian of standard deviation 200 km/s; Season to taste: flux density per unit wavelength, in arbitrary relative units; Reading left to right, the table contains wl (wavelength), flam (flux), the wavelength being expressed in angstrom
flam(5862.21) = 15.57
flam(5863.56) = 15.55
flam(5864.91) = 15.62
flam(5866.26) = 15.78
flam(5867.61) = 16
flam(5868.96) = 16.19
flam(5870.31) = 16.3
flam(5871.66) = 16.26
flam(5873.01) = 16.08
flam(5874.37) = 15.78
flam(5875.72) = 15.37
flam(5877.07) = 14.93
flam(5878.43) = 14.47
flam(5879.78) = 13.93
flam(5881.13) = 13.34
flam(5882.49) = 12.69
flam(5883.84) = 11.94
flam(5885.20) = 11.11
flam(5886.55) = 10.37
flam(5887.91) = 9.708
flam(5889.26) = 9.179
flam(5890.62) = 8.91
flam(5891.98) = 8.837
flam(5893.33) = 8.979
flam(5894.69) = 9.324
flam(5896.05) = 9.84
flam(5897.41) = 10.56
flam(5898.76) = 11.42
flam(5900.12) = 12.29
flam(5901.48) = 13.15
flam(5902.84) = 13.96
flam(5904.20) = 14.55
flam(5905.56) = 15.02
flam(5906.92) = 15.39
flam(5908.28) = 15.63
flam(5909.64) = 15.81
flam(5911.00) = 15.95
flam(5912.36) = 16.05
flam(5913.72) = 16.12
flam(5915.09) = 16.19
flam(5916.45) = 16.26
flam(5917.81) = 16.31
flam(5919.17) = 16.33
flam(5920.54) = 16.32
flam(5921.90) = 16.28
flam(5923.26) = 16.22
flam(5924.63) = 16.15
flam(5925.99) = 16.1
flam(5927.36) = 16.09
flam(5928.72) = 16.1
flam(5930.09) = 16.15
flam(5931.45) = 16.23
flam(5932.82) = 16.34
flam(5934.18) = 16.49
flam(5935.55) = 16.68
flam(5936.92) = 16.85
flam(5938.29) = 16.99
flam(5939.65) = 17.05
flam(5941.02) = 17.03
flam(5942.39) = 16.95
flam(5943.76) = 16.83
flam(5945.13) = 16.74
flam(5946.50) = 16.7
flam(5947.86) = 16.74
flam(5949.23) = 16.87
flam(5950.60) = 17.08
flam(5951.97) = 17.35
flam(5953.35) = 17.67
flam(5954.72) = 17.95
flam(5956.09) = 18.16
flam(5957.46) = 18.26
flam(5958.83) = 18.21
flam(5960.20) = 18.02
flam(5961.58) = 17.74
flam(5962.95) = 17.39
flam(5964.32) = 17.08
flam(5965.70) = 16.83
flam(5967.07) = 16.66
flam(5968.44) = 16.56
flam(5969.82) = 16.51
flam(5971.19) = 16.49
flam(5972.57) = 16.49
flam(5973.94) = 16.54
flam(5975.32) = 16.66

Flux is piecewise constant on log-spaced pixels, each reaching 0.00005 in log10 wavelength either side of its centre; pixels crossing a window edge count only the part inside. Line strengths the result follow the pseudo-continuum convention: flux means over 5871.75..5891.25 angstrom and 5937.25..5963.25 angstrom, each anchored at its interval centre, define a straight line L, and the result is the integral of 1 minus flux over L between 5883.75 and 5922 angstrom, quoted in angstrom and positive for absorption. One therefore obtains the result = 3.2 angstrom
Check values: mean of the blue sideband 12.8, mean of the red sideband 17.3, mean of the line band 13.1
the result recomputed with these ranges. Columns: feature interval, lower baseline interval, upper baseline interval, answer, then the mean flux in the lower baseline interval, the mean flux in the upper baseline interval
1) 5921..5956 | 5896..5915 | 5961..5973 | -2.5 angstrom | 14.2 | 16.9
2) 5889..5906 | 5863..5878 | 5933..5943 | 5.2 angstrom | 15.8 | 16.8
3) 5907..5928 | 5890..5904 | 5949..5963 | -4.6 angstrom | 10.9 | 17.7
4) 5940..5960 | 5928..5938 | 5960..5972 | -0.7 angstrom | 16.4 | 17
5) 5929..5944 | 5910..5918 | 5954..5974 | 0.0 angstrom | 16.1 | 17.3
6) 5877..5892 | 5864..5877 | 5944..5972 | 4.2 angstrom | 15.9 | 17.2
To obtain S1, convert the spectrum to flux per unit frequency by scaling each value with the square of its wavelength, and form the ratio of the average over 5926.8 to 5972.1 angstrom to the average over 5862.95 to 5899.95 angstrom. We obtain 1.4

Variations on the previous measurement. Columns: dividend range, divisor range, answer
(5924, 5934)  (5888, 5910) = 1.37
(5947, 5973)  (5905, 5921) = 1.10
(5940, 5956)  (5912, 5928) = 1.07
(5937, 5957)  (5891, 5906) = 1.51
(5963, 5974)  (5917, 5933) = 1.05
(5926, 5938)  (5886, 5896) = 1.78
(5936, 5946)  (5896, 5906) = 1.35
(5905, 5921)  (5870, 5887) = 1.15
